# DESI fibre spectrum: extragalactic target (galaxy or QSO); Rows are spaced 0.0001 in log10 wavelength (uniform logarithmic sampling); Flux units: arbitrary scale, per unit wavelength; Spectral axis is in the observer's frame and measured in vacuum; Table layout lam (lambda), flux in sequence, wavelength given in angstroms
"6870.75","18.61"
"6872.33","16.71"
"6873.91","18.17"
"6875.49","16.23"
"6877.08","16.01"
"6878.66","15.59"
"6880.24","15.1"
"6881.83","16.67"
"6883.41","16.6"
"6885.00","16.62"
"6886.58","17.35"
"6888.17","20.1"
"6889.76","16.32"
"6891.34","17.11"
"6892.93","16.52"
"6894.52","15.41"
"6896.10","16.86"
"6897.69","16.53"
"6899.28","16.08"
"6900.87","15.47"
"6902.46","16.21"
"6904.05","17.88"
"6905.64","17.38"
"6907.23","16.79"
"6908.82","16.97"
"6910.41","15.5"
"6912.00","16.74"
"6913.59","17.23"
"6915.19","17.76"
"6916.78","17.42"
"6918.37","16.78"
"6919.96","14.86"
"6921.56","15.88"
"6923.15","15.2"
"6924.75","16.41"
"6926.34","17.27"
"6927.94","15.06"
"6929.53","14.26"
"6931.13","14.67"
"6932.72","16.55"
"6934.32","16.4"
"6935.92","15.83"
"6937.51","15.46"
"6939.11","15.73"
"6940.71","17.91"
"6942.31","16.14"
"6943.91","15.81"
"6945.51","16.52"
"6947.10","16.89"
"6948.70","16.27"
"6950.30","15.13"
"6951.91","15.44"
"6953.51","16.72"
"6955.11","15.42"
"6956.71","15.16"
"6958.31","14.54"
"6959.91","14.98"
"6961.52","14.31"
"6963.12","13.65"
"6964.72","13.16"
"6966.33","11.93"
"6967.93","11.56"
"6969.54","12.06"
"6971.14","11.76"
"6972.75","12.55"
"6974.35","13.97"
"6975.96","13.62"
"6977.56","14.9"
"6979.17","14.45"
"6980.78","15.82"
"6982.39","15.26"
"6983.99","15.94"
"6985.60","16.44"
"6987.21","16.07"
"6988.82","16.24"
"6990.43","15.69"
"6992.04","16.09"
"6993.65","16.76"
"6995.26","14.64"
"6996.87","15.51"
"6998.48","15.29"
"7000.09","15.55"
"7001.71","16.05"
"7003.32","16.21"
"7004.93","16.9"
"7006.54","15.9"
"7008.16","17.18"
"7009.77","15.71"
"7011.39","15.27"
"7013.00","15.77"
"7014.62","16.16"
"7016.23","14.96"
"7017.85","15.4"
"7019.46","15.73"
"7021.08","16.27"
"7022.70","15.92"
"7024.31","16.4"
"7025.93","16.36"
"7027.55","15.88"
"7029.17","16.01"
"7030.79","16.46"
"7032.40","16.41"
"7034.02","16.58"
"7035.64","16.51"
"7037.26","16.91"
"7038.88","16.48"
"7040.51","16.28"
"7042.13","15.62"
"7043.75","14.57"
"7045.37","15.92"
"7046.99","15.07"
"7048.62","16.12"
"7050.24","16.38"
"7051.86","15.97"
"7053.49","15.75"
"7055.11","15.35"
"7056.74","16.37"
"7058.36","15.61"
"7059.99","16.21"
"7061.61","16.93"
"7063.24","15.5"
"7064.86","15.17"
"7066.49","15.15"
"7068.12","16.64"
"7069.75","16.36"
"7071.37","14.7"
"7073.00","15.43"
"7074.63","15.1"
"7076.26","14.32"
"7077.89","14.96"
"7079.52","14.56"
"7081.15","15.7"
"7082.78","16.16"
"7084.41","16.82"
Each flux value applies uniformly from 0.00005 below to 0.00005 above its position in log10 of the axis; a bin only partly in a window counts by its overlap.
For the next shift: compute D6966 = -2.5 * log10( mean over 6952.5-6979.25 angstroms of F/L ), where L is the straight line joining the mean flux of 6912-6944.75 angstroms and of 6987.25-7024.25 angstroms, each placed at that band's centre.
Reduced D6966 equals 0.16 mag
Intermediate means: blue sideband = 16.1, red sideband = 15.9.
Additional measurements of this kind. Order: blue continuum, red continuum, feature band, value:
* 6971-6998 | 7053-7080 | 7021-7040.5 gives -0.067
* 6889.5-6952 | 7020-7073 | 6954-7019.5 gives 0.079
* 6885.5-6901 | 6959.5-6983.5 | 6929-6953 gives -0.078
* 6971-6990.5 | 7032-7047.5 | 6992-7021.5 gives -0.031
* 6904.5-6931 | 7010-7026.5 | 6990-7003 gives 0.014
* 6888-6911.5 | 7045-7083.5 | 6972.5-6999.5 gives 0.056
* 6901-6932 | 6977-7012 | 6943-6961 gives 0.027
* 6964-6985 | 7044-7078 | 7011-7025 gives -0.080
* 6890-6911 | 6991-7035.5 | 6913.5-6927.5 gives -0.002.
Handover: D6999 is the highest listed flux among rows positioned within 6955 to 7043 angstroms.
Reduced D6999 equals 17.18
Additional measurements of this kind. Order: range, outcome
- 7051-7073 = 16.93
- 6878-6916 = 20.1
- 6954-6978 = 15.42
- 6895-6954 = 17.91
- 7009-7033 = 16.46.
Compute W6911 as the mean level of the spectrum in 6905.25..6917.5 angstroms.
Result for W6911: 17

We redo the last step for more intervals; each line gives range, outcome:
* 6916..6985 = 15.1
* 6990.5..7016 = 15.9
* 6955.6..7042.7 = 15.3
